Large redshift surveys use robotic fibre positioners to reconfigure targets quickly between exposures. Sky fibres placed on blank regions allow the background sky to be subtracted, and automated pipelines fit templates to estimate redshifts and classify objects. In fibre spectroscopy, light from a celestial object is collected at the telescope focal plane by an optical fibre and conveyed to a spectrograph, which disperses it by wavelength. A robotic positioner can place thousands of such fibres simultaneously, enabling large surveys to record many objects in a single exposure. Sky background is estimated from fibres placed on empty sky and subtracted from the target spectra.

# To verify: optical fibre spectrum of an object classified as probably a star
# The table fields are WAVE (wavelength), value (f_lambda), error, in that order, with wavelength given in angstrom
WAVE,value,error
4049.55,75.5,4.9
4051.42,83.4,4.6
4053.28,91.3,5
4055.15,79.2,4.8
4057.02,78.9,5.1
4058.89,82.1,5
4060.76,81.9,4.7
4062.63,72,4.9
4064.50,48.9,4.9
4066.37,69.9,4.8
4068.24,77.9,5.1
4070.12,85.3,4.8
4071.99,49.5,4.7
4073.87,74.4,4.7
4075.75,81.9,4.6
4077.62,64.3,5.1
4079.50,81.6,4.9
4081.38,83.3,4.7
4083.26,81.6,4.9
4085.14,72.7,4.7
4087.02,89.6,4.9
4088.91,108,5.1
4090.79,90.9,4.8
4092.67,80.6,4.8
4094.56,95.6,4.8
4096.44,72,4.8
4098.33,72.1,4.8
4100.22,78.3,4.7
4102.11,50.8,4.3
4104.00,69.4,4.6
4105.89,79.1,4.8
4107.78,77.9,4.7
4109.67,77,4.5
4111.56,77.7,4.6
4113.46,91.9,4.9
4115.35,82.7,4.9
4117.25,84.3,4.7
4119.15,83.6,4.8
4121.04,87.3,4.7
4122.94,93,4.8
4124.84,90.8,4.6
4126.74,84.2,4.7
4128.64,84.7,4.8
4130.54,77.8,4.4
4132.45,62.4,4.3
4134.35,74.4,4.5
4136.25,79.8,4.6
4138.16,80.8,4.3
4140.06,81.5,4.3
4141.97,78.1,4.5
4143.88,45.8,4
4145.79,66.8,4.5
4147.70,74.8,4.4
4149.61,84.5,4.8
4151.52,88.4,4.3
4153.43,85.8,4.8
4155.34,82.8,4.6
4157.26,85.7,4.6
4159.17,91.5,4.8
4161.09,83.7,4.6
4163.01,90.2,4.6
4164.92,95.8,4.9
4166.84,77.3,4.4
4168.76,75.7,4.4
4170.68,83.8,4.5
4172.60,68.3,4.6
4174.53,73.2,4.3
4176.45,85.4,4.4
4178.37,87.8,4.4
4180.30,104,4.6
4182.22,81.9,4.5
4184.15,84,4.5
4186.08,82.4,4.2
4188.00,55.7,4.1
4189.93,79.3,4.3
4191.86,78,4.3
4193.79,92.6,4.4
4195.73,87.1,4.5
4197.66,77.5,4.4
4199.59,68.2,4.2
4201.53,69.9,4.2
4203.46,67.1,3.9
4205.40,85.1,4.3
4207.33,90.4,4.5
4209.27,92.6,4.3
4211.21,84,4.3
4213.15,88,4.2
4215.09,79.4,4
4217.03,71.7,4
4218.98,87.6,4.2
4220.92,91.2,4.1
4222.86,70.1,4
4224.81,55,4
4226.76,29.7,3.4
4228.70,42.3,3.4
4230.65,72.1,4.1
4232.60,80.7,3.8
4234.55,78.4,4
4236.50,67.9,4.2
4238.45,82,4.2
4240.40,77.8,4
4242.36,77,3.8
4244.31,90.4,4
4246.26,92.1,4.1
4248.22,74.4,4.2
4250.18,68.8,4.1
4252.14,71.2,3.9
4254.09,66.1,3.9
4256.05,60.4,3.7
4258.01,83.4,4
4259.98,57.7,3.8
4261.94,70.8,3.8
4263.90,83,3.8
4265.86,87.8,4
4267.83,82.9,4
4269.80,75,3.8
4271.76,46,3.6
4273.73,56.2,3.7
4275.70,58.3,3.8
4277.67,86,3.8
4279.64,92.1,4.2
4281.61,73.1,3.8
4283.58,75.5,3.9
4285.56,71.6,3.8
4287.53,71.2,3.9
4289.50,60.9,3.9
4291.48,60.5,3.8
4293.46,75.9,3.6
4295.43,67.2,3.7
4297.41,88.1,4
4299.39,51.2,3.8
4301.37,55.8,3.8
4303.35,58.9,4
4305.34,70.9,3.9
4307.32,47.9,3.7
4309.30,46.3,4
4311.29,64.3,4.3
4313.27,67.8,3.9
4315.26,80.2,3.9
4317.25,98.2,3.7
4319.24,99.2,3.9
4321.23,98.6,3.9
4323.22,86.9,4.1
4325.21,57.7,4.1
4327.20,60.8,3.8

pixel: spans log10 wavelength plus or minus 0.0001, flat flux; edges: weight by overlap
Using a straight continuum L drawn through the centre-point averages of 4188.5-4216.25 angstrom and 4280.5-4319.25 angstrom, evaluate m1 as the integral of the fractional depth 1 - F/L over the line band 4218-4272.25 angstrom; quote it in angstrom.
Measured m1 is 2.1 angstrom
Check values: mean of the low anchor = 80.9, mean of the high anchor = 68.6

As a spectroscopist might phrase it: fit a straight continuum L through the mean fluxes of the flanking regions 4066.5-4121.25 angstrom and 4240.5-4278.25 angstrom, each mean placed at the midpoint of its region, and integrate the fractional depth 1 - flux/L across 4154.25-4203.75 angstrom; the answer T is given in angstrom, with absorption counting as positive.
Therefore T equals -3.5 angstrom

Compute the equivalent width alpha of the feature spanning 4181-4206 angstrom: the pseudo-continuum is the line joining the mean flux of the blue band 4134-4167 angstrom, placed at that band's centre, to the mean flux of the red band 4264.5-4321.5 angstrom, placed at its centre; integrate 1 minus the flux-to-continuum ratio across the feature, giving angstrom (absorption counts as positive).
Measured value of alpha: -0.01 angstrom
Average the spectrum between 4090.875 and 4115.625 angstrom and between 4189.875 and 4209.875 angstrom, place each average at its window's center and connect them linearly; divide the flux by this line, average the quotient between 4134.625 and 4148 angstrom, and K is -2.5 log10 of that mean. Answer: 0.09 mag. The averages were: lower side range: 77.7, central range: 72.5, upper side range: 80.6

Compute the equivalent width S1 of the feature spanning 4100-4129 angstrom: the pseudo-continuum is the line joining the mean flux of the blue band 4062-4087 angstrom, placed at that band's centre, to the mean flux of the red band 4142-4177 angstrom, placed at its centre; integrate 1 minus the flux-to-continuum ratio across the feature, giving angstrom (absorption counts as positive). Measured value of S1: -1.7 angstrom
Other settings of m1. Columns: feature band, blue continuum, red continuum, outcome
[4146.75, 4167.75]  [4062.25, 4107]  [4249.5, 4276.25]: -3.46 angstrom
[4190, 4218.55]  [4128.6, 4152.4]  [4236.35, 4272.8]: -2.35 angstrom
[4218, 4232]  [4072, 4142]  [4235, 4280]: 2.03 angstrom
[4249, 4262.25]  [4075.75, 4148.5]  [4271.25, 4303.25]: 0.35 angstrom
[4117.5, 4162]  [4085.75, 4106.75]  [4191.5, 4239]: -1.02 angstrom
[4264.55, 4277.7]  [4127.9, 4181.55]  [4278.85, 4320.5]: 0.53 angstrom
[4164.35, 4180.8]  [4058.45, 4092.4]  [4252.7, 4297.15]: -1.79 angstrom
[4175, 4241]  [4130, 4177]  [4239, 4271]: 0.18 angstrom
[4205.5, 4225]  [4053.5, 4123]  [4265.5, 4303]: -2.50 angstrom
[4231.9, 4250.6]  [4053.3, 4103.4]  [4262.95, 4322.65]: -1.57 angstrom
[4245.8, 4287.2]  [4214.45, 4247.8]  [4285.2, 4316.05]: -2.32 angstrom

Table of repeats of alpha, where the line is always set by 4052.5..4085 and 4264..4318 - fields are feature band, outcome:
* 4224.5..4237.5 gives 1.78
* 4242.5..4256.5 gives -0.99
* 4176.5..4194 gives -2.51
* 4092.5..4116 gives -0.86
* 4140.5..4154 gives -0.30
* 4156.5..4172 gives -2.61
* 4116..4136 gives -2.26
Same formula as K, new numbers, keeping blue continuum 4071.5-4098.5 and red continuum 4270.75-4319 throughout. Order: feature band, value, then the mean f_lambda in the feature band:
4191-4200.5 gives -0.09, 80.8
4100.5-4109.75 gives 0.12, 70.8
